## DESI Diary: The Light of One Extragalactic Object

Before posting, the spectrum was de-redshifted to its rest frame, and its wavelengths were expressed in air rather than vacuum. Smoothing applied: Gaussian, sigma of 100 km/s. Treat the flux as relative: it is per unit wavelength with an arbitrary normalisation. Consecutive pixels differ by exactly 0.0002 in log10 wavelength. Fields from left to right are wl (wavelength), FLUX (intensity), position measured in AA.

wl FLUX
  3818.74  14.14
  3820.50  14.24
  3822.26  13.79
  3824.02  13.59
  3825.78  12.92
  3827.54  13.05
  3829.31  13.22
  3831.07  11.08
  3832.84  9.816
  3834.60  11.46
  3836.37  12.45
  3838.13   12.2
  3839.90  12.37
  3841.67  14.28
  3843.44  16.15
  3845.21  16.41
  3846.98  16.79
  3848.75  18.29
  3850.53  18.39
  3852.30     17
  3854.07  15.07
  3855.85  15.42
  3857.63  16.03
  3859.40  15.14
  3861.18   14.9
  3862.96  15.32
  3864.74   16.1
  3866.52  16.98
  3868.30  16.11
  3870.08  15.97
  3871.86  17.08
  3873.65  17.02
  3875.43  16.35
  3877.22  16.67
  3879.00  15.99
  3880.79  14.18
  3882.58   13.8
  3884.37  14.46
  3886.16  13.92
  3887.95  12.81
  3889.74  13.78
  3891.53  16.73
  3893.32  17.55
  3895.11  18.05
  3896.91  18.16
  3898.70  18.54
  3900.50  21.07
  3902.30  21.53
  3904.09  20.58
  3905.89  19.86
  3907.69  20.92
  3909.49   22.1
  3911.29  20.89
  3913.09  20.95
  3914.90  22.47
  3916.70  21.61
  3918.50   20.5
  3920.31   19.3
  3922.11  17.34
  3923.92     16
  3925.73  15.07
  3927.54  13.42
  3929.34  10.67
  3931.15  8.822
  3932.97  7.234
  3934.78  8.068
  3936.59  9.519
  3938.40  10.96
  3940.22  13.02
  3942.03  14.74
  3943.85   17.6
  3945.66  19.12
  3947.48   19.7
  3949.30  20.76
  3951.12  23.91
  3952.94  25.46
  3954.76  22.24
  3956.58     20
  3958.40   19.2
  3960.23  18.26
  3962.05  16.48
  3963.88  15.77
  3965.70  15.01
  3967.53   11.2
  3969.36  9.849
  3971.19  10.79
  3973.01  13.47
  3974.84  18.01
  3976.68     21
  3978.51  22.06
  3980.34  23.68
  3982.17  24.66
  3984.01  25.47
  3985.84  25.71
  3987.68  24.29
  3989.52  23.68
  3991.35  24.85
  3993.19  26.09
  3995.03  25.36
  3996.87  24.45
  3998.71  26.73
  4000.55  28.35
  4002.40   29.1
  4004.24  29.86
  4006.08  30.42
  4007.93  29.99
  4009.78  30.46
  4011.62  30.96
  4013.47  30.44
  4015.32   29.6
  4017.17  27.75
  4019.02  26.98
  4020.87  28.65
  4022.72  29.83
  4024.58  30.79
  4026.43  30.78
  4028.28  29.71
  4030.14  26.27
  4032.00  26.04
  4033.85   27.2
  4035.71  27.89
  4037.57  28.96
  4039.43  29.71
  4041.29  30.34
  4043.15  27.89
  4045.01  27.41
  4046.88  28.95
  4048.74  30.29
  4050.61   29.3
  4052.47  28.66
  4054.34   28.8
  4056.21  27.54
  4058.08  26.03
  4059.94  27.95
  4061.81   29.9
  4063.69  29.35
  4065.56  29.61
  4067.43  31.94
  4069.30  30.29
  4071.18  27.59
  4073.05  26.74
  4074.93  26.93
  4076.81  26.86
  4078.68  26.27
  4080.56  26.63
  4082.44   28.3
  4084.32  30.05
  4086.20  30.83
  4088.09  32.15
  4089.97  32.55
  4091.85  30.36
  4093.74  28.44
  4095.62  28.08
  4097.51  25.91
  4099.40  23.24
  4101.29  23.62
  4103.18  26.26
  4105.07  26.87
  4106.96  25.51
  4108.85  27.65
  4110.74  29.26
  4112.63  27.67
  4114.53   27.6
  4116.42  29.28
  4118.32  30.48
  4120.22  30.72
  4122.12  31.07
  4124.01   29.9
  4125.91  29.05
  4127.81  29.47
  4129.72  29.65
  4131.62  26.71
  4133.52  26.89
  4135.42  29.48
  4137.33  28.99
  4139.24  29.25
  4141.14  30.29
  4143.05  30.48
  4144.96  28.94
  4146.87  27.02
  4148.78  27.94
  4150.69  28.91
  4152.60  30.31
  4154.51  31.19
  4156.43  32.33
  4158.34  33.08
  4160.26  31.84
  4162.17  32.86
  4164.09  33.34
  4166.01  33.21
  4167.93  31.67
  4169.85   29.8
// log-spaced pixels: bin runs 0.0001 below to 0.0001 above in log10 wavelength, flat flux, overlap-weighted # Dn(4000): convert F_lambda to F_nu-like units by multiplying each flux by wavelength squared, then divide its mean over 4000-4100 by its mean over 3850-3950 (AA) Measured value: 1.9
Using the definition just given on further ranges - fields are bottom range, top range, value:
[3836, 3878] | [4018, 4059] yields 1.98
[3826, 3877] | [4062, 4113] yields 2.11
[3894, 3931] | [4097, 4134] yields 1.65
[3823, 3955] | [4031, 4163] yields 1.98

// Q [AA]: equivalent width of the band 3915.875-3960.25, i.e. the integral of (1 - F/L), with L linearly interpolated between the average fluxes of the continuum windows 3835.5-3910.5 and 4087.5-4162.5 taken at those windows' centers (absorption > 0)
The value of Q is 7.4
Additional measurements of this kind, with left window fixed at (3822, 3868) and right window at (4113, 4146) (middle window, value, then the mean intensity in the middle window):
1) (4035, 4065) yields -4.23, 28.7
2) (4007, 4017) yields -2.97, 30.1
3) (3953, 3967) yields 1.43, 18.4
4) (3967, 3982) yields 3.18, 16.8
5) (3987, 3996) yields -1.11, 24.9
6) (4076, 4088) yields -0.73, 28.5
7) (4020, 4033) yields -2.67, 28.9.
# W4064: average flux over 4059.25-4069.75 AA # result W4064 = 29.9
